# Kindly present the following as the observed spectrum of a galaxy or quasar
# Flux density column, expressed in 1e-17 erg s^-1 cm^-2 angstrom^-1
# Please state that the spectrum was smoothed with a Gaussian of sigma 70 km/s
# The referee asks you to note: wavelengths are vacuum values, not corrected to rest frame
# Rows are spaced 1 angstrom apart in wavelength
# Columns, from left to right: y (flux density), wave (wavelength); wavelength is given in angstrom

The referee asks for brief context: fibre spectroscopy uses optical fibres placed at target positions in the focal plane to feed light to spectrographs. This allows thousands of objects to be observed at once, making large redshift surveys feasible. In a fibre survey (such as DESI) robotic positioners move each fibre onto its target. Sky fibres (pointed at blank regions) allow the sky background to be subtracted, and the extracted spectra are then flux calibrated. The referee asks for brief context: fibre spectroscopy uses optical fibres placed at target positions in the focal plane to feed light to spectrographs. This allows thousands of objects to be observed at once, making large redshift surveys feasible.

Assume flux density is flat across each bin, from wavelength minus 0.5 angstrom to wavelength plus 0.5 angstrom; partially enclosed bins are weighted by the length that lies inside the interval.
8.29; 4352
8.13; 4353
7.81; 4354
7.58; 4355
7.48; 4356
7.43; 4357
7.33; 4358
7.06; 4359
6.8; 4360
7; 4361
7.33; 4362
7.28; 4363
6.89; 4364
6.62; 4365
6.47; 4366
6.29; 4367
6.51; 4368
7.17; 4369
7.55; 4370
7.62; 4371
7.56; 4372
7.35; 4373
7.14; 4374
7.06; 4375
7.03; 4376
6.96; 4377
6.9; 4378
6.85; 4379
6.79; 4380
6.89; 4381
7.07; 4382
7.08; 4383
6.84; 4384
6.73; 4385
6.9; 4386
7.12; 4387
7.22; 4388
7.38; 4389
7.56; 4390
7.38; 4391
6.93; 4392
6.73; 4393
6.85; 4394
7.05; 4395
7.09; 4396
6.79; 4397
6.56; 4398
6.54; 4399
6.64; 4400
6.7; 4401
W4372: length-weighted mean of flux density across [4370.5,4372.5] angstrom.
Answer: 7.59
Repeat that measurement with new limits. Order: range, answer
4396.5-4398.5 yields 6.67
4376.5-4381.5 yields 6.88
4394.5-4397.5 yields 6.98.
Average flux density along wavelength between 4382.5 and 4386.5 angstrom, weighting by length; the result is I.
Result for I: 6.89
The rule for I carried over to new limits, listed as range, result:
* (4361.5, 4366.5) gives 6.92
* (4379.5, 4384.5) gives 6.93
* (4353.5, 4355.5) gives 7.7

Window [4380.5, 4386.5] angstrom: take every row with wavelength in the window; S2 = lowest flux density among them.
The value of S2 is 6.73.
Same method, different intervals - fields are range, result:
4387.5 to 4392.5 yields 6.93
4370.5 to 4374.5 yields 7.14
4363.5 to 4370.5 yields 6.29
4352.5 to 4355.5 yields 7.58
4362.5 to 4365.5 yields 6.62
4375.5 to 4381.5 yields 6.79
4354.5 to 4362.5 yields 6.8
